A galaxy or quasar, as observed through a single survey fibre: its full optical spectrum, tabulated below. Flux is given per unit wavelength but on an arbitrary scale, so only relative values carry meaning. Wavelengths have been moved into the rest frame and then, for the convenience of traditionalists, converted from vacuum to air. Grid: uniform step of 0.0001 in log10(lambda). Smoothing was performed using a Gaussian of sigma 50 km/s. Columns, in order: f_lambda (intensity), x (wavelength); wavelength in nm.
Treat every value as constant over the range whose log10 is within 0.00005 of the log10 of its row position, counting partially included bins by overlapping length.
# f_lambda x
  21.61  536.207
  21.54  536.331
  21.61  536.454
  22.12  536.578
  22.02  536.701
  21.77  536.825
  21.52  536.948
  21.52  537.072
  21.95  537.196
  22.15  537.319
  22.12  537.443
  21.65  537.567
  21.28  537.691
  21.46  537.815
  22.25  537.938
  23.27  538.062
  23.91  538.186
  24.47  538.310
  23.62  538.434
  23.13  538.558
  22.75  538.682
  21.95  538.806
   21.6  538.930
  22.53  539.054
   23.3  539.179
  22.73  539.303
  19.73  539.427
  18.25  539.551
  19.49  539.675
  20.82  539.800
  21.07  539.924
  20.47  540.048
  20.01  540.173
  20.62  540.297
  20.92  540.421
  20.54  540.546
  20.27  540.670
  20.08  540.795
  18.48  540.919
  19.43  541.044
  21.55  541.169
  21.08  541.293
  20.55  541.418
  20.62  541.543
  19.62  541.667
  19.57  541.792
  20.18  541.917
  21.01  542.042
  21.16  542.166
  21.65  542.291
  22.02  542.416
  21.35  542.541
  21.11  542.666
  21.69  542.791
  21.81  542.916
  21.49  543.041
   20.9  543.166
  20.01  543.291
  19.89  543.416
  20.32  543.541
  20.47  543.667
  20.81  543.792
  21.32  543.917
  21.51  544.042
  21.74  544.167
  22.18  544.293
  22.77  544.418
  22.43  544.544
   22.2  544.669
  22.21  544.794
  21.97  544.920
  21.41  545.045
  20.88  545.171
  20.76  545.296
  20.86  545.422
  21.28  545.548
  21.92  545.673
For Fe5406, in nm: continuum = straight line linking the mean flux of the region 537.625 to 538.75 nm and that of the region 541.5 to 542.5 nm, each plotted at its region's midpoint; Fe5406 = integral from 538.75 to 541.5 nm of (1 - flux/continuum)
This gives 0.14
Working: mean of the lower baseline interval 22.9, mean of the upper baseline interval 20.8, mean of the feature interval 20.7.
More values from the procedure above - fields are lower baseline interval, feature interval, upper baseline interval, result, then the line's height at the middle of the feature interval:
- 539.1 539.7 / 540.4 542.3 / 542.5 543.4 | 0.06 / 21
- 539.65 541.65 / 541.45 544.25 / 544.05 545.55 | 0.02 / 21.1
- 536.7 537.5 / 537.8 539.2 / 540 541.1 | -0.12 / 21.1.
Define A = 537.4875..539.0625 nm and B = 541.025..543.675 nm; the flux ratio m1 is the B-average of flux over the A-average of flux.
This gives 0.9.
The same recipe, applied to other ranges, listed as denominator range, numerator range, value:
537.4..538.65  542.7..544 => 0.92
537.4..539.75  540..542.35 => 0.92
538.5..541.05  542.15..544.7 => 1.02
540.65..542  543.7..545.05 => 1.09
